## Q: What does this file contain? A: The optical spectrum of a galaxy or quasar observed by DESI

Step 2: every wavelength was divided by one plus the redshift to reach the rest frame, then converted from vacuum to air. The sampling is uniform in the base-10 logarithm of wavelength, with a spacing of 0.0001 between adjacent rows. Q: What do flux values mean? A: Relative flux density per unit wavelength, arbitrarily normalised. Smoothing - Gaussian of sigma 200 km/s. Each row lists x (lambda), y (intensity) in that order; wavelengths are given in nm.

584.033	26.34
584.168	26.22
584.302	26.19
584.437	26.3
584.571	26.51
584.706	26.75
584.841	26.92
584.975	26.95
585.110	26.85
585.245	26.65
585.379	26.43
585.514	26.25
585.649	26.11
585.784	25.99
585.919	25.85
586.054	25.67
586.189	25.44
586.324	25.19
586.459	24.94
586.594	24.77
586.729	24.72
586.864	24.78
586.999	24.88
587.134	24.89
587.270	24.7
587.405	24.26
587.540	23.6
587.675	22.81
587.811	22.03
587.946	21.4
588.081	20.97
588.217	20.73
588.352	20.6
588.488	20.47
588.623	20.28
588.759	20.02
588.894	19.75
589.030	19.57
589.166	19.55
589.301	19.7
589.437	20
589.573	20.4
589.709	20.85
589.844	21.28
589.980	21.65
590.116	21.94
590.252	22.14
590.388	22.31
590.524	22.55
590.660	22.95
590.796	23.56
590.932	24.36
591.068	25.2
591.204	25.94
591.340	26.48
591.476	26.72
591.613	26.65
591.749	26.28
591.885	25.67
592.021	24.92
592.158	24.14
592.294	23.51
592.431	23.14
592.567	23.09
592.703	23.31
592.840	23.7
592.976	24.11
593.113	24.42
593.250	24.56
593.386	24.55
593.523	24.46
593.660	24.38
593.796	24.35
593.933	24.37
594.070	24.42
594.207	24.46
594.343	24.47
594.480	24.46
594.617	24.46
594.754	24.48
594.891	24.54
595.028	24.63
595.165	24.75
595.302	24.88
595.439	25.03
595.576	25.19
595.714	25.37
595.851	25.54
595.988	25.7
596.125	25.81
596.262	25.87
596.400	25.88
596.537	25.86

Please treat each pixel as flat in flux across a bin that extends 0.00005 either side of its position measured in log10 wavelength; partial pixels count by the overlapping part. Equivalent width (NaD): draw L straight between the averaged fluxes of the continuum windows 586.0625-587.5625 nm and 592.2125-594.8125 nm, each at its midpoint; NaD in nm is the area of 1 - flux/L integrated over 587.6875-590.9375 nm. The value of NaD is 0.45 nm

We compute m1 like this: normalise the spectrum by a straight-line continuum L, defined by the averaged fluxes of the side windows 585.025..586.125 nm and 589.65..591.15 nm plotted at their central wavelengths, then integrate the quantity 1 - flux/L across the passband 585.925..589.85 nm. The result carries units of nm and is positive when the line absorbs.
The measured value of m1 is 0.34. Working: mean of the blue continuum 26.2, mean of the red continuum 22.7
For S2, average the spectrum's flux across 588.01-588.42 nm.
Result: 20.8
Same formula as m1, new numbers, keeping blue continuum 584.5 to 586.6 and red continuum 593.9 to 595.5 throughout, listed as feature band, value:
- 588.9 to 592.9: 0.33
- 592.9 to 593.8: 0.01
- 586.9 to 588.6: 0.21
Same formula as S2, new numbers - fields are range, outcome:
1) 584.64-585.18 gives 26.9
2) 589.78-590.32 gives 21.7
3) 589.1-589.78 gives 20.1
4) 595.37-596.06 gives 25.4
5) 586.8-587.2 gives 24.9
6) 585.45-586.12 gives 26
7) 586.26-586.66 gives 25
